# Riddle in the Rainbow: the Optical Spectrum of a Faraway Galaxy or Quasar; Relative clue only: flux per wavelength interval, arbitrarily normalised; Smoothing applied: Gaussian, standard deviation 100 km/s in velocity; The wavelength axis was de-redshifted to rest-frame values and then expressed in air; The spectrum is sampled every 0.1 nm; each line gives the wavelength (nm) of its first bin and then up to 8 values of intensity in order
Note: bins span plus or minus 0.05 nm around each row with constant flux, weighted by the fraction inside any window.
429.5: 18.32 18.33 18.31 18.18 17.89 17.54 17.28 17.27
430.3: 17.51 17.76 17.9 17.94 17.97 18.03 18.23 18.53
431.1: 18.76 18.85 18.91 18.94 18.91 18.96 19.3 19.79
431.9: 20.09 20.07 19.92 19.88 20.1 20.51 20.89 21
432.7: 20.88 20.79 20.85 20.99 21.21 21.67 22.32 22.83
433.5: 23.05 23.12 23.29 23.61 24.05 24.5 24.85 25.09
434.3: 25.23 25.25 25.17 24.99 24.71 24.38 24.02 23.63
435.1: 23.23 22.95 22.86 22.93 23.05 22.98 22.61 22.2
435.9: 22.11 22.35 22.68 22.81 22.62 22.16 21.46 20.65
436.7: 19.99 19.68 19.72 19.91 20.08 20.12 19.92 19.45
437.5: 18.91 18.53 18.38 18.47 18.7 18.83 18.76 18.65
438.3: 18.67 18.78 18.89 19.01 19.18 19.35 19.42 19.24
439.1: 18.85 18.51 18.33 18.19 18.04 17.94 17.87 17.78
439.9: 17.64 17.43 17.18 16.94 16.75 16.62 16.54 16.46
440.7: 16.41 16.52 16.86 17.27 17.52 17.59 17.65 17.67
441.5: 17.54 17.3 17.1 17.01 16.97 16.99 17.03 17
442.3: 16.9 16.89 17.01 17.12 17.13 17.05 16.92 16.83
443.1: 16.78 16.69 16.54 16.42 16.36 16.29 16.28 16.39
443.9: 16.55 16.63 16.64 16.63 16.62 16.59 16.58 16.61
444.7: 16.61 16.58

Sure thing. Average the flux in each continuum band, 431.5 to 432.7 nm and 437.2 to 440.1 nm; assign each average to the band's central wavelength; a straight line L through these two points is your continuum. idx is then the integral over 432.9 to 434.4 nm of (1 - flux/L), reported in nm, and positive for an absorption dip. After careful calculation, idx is -0.271 nm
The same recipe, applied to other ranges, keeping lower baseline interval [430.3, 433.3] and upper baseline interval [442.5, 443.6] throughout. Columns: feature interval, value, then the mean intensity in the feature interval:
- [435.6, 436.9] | -0.230 nm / 21.7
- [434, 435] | -0.310 nm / 24.8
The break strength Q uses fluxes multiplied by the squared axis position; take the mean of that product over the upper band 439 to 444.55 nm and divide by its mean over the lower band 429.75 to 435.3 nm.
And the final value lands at 0.85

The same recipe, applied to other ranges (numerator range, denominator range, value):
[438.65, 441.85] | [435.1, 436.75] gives 0.81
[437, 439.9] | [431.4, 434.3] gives 0.90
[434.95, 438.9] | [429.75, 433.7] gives 1.07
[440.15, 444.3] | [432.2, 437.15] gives 0.78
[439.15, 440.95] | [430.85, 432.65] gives 0.92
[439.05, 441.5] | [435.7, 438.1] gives 0.87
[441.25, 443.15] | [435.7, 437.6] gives 0.84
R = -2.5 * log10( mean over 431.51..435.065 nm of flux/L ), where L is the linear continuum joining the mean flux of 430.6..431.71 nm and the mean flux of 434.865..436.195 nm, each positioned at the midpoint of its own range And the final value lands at -0.078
